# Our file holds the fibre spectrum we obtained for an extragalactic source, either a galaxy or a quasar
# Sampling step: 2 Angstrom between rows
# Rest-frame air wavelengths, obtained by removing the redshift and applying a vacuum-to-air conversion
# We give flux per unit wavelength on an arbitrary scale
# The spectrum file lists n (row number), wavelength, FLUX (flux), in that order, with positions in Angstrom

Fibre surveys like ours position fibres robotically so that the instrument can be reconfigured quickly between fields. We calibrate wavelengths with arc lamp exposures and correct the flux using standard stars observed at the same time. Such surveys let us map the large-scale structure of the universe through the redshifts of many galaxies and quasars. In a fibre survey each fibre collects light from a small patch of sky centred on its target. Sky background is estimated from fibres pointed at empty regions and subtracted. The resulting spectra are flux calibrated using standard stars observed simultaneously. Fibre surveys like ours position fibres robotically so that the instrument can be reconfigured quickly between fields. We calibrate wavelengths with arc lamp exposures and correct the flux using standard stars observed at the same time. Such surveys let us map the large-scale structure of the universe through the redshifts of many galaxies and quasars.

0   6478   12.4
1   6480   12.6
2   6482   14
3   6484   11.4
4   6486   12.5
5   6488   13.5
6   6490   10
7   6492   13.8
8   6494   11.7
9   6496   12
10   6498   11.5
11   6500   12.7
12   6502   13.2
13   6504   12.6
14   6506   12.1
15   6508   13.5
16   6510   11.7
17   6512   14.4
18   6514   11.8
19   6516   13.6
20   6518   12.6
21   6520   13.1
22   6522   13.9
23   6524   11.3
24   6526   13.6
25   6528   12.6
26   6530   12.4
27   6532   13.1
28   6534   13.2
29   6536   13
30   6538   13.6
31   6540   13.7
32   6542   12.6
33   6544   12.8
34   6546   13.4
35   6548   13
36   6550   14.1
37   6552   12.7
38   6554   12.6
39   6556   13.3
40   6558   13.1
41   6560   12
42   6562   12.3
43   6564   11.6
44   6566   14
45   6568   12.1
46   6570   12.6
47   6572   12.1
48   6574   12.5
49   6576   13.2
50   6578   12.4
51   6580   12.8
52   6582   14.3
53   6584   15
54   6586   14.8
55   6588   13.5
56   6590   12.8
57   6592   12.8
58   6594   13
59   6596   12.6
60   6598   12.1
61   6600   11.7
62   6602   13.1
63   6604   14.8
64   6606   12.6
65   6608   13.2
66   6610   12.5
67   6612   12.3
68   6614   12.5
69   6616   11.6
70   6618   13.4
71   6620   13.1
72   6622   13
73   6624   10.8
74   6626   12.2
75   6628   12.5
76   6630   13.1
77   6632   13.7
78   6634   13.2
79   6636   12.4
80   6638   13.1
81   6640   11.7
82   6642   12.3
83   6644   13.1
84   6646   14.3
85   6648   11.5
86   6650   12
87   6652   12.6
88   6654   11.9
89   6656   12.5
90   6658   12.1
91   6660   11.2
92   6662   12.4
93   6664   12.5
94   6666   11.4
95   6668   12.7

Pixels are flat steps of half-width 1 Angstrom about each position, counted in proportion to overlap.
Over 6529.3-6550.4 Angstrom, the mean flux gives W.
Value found 13.2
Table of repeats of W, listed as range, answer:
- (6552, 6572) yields 12.6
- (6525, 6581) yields 12.9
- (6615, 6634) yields 12.6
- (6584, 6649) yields 12.8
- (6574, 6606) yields 13.2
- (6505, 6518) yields 12.8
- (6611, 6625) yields 12.4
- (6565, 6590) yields 13.3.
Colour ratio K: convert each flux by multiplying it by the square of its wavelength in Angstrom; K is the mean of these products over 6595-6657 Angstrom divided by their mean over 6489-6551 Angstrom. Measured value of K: 1.0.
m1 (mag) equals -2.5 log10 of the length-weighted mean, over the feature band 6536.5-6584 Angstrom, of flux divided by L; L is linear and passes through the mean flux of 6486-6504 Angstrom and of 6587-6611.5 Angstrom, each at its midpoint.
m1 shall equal -0.02 mag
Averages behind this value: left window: 12.3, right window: 12.9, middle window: 12.9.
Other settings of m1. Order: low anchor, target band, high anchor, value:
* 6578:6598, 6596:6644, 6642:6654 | 0.03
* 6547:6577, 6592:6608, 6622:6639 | -0.01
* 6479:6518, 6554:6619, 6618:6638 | -0.02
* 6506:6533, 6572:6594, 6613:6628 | -0.06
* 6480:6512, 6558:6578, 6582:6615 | 0.04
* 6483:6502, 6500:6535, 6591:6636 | -0.05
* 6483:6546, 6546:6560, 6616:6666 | -0.04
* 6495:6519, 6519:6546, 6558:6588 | -0.02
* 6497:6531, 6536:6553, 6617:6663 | -0.04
